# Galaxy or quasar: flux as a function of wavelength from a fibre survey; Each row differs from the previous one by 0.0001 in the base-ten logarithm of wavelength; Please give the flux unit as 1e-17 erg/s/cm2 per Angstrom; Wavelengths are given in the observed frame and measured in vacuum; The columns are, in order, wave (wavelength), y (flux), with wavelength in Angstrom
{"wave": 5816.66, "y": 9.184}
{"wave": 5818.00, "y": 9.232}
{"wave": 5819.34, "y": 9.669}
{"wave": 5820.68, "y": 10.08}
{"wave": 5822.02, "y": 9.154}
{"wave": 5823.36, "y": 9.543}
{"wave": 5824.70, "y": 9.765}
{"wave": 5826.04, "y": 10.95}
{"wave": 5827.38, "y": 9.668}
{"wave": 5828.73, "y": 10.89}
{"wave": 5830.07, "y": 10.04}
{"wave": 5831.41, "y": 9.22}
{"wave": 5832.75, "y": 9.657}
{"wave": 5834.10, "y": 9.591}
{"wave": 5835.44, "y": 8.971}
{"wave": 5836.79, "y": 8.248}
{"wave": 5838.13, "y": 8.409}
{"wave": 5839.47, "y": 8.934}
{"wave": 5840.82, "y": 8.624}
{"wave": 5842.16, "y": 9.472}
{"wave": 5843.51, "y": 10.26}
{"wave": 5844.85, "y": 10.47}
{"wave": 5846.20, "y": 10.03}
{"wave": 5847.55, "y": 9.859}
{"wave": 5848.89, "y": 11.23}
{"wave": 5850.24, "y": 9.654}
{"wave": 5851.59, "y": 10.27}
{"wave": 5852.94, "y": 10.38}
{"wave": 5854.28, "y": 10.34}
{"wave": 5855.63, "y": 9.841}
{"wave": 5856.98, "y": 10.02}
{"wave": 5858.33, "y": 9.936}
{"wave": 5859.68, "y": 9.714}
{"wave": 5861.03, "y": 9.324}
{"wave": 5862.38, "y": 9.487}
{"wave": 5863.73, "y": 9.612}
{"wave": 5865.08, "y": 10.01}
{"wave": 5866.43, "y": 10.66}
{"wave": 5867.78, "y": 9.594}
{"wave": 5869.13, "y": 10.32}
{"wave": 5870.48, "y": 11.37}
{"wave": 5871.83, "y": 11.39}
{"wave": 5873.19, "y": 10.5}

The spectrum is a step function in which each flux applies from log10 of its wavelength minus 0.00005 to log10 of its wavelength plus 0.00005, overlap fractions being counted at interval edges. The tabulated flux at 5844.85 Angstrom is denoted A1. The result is 10.47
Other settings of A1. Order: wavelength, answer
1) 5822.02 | 9.154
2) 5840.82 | 8.624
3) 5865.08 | 10.01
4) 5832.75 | 9.657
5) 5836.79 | 8.248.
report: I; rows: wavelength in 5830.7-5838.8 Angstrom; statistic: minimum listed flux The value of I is 8.248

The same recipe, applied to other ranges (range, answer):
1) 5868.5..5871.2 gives 10.32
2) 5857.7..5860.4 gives 9.714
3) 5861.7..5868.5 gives 9.487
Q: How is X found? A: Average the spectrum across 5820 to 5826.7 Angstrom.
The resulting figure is 9.9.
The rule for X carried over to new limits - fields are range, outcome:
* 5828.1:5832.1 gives 10.1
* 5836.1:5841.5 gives 8.56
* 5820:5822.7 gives 9.62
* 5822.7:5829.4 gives 10.2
